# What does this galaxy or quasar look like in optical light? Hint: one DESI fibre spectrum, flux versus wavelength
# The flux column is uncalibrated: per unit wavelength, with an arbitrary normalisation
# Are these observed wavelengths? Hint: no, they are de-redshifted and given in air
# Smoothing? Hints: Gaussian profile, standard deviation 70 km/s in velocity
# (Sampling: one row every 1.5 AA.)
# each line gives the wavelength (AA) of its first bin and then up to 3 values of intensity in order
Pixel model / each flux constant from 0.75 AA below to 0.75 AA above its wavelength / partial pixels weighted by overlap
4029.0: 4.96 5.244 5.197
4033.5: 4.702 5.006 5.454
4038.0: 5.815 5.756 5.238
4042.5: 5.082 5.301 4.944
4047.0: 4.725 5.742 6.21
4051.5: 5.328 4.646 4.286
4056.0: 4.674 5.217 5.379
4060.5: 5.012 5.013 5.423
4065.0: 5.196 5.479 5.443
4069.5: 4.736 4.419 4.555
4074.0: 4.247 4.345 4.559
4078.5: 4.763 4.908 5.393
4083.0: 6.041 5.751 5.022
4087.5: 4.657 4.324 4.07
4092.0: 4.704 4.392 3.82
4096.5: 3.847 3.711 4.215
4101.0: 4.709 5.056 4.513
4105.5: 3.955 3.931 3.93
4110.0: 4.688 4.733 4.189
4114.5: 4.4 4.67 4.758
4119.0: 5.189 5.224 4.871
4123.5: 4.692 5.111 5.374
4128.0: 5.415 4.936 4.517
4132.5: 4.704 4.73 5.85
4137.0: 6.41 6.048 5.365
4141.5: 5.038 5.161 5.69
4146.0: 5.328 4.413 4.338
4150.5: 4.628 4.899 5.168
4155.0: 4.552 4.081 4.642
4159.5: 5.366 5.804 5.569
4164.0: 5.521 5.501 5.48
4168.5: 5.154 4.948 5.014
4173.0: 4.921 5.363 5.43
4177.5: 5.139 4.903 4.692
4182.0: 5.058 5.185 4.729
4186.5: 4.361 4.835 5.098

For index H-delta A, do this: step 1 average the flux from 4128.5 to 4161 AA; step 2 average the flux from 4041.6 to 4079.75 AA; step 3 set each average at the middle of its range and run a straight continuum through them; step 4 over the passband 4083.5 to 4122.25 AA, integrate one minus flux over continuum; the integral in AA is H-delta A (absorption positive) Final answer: 3.91 AA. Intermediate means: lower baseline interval 4.99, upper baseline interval 5.06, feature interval 4.52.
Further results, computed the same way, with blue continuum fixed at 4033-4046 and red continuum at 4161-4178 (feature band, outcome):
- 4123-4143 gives 0.17 AA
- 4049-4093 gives 2.66 AA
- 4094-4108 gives 2.89 AA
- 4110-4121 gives 1.18 AA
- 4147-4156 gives 1.09 AA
